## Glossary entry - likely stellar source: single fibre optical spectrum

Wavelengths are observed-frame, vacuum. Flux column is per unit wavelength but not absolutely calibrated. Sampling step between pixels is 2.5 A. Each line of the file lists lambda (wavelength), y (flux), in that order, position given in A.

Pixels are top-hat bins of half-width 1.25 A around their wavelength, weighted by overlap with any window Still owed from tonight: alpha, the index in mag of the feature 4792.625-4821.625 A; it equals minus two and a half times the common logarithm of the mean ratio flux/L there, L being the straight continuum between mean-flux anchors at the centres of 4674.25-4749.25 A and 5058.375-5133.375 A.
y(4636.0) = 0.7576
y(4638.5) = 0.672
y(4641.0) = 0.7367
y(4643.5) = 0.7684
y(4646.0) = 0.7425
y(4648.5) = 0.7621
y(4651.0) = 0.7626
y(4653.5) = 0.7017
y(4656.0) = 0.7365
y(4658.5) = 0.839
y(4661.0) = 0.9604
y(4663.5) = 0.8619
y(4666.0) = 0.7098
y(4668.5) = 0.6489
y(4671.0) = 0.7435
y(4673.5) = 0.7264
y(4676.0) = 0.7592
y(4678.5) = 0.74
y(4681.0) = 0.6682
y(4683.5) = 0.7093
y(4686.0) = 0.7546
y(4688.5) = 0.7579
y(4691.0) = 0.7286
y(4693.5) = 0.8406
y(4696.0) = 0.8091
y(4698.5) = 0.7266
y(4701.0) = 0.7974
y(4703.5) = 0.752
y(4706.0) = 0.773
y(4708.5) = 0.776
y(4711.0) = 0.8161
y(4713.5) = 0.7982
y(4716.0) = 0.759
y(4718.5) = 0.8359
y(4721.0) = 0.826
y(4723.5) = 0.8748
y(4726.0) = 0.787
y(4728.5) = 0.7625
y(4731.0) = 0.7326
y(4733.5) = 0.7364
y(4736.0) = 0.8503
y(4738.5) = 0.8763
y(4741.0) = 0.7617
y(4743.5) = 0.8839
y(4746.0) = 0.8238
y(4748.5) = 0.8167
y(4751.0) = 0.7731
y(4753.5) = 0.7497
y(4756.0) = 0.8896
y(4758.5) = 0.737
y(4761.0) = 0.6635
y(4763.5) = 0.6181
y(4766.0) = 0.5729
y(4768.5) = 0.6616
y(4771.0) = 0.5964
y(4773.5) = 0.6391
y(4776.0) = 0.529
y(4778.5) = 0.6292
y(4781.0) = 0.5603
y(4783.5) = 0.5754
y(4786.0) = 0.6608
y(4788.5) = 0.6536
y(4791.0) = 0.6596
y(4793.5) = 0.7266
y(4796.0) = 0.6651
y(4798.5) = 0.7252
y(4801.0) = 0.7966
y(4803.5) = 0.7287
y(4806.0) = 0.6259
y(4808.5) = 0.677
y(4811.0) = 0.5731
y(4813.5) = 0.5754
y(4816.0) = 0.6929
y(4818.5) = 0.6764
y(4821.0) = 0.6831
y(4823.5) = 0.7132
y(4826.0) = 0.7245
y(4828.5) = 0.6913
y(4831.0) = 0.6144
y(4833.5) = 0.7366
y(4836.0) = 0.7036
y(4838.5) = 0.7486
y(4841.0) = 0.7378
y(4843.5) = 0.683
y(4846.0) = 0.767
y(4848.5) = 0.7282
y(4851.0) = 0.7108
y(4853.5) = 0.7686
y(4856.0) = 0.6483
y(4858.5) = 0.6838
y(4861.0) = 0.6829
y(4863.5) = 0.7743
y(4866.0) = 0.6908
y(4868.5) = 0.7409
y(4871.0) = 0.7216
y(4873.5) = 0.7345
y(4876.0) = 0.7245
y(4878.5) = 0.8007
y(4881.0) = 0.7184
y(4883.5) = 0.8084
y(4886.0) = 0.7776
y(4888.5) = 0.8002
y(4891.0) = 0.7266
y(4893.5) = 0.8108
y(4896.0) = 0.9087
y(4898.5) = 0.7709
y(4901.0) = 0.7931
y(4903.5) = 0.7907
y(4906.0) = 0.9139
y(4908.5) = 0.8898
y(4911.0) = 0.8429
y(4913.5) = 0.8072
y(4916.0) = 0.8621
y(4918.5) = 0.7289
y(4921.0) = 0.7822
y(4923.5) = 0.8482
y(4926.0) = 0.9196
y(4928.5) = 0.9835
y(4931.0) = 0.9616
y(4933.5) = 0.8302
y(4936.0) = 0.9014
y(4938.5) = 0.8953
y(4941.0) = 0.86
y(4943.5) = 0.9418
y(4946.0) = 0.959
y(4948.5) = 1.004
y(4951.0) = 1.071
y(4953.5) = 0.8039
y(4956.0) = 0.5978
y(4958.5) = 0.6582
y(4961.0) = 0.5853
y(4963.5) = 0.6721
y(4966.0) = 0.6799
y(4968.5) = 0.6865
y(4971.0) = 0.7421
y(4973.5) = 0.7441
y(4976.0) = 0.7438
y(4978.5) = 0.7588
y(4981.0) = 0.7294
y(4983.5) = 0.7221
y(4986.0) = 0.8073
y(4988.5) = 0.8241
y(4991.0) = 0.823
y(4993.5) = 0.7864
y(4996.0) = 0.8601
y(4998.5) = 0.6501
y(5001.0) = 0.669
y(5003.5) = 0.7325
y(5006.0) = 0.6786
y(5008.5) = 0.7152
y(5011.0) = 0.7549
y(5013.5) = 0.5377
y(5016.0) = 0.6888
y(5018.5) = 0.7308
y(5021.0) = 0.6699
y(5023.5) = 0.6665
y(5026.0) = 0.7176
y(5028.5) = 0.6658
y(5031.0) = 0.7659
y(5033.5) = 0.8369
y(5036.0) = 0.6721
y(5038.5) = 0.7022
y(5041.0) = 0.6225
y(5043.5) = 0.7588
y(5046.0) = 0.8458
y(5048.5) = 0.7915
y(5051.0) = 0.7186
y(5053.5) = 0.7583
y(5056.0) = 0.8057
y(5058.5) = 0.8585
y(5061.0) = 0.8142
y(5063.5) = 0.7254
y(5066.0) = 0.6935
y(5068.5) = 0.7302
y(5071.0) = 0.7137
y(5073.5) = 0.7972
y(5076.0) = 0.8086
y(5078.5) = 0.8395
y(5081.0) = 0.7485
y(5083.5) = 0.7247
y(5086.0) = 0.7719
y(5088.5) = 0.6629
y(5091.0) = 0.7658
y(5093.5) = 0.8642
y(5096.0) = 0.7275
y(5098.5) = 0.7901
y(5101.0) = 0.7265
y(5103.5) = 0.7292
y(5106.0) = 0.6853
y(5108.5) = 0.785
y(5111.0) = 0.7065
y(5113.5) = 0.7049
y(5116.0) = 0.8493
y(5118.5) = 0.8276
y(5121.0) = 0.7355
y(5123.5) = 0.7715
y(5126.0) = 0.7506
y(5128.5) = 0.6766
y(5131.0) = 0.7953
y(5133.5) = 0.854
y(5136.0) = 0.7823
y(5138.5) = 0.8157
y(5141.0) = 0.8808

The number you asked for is 0.15 mag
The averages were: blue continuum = 0.784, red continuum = 0.759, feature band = 0.678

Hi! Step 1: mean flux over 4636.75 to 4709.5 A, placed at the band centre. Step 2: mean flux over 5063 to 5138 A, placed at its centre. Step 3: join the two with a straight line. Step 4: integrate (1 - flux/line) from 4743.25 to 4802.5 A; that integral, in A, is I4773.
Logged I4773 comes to 5.4 A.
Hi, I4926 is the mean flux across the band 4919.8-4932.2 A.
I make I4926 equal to 0.899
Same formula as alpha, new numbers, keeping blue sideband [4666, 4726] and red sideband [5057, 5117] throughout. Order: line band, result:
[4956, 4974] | 0.13 mag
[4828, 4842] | 0.09 mag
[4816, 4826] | 0.10 mag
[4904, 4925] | -0.10 mag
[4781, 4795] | 0.18 mag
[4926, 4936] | -0.21 mag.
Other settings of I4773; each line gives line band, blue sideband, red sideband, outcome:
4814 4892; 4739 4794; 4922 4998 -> 2.5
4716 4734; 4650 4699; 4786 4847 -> -1.4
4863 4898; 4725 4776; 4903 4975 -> 1.5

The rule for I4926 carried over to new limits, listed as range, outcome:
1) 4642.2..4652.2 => 0.759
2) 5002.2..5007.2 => 0.705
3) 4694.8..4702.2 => 0.777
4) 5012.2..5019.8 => 0.653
